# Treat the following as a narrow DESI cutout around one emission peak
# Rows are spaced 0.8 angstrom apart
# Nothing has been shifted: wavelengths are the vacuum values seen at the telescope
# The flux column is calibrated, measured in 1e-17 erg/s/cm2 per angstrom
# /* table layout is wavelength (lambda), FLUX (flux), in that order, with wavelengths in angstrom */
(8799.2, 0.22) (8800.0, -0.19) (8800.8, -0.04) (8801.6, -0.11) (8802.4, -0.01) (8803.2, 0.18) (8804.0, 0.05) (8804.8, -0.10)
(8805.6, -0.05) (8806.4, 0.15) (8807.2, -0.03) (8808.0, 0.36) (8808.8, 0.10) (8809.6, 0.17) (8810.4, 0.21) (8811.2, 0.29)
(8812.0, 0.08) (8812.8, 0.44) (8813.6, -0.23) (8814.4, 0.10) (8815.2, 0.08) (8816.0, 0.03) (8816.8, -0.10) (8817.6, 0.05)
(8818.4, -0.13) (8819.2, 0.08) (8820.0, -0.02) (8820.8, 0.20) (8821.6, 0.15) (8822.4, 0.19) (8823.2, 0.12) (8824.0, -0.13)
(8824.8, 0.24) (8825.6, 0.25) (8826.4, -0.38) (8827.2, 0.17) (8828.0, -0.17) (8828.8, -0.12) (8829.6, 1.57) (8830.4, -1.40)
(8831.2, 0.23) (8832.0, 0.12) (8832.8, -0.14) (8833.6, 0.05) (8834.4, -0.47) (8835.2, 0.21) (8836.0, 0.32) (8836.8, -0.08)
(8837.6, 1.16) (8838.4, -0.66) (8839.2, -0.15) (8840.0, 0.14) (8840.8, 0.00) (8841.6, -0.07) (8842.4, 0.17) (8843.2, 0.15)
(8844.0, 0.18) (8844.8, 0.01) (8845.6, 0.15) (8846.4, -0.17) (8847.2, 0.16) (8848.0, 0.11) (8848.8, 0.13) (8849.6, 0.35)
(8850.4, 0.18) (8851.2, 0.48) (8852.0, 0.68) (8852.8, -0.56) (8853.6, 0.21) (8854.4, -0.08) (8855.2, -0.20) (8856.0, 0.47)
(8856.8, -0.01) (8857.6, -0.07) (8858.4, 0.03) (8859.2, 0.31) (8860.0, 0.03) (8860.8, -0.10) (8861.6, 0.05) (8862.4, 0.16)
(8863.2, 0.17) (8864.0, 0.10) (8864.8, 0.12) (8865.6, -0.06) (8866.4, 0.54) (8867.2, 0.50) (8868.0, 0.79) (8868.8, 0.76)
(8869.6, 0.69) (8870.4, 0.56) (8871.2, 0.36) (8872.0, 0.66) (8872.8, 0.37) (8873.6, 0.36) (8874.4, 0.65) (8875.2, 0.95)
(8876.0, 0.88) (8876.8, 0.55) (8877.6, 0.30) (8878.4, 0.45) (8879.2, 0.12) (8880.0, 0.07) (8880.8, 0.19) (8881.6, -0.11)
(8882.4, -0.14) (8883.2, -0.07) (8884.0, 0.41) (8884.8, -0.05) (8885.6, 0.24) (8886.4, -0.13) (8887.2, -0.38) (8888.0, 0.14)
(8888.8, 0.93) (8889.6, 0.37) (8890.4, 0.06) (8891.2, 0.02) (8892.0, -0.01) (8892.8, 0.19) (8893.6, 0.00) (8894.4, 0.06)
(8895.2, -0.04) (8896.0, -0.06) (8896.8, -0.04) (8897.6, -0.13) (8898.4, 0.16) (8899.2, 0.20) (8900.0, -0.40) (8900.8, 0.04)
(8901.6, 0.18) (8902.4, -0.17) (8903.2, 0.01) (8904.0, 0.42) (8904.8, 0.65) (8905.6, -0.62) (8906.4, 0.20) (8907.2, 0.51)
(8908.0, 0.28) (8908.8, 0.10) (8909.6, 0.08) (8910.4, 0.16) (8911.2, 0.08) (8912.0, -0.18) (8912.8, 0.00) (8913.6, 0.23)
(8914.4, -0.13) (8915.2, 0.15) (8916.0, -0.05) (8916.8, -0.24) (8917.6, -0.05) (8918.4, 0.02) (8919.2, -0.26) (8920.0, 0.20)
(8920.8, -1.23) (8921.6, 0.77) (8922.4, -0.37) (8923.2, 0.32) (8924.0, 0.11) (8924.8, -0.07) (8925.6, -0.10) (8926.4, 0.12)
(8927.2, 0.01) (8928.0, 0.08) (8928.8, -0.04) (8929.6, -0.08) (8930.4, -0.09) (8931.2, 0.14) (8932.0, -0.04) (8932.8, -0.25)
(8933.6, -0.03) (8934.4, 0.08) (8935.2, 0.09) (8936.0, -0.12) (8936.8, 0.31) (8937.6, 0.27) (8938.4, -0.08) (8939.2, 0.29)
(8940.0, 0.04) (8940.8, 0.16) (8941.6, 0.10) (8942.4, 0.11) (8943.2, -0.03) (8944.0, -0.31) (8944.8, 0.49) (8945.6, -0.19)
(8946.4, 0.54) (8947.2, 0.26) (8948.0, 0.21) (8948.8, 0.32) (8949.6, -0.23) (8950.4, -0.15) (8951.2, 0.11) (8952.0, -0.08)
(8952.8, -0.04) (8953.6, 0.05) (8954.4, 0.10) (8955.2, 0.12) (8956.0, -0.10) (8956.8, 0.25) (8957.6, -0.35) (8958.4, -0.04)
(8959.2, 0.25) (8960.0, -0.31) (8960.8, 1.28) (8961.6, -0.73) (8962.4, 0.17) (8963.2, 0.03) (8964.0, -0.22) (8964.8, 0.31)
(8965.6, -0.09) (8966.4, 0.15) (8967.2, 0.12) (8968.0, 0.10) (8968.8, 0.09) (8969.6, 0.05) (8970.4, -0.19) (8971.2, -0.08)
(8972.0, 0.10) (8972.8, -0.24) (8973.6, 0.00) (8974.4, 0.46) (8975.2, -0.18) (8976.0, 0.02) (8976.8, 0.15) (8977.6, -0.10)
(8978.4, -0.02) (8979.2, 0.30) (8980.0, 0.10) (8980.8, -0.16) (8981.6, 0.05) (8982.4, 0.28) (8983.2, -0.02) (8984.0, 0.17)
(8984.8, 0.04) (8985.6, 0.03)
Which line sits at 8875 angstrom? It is [O II] 3727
